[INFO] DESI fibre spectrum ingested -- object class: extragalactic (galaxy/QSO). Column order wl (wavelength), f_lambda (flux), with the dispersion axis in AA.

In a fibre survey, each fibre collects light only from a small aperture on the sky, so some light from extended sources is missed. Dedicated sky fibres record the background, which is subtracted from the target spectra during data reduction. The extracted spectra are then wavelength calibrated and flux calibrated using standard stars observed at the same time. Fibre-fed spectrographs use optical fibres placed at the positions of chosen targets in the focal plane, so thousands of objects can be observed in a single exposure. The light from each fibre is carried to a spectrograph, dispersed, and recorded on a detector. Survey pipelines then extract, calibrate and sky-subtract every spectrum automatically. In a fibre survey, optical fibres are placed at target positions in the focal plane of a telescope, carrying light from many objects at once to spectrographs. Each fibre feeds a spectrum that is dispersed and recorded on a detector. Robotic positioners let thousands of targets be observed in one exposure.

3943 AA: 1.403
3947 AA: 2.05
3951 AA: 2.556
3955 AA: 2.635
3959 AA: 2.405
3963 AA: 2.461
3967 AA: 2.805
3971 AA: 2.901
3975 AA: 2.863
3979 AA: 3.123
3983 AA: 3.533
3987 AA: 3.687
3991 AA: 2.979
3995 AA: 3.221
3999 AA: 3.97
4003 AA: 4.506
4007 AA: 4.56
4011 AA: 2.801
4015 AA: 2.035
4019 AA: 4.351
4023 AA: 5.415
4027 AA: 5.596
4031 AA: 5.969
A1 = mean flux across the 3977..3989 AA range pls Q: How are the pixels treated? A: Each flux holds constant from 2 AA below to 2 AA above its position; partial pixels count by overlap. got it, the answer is 3.45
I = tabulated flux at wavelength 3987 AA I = 3.687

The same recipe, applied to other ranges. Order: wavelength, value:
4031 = 5.969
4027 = 5.596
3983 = 3.533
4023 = 5.415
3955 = 2.635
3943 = 1.403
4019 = 4.351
